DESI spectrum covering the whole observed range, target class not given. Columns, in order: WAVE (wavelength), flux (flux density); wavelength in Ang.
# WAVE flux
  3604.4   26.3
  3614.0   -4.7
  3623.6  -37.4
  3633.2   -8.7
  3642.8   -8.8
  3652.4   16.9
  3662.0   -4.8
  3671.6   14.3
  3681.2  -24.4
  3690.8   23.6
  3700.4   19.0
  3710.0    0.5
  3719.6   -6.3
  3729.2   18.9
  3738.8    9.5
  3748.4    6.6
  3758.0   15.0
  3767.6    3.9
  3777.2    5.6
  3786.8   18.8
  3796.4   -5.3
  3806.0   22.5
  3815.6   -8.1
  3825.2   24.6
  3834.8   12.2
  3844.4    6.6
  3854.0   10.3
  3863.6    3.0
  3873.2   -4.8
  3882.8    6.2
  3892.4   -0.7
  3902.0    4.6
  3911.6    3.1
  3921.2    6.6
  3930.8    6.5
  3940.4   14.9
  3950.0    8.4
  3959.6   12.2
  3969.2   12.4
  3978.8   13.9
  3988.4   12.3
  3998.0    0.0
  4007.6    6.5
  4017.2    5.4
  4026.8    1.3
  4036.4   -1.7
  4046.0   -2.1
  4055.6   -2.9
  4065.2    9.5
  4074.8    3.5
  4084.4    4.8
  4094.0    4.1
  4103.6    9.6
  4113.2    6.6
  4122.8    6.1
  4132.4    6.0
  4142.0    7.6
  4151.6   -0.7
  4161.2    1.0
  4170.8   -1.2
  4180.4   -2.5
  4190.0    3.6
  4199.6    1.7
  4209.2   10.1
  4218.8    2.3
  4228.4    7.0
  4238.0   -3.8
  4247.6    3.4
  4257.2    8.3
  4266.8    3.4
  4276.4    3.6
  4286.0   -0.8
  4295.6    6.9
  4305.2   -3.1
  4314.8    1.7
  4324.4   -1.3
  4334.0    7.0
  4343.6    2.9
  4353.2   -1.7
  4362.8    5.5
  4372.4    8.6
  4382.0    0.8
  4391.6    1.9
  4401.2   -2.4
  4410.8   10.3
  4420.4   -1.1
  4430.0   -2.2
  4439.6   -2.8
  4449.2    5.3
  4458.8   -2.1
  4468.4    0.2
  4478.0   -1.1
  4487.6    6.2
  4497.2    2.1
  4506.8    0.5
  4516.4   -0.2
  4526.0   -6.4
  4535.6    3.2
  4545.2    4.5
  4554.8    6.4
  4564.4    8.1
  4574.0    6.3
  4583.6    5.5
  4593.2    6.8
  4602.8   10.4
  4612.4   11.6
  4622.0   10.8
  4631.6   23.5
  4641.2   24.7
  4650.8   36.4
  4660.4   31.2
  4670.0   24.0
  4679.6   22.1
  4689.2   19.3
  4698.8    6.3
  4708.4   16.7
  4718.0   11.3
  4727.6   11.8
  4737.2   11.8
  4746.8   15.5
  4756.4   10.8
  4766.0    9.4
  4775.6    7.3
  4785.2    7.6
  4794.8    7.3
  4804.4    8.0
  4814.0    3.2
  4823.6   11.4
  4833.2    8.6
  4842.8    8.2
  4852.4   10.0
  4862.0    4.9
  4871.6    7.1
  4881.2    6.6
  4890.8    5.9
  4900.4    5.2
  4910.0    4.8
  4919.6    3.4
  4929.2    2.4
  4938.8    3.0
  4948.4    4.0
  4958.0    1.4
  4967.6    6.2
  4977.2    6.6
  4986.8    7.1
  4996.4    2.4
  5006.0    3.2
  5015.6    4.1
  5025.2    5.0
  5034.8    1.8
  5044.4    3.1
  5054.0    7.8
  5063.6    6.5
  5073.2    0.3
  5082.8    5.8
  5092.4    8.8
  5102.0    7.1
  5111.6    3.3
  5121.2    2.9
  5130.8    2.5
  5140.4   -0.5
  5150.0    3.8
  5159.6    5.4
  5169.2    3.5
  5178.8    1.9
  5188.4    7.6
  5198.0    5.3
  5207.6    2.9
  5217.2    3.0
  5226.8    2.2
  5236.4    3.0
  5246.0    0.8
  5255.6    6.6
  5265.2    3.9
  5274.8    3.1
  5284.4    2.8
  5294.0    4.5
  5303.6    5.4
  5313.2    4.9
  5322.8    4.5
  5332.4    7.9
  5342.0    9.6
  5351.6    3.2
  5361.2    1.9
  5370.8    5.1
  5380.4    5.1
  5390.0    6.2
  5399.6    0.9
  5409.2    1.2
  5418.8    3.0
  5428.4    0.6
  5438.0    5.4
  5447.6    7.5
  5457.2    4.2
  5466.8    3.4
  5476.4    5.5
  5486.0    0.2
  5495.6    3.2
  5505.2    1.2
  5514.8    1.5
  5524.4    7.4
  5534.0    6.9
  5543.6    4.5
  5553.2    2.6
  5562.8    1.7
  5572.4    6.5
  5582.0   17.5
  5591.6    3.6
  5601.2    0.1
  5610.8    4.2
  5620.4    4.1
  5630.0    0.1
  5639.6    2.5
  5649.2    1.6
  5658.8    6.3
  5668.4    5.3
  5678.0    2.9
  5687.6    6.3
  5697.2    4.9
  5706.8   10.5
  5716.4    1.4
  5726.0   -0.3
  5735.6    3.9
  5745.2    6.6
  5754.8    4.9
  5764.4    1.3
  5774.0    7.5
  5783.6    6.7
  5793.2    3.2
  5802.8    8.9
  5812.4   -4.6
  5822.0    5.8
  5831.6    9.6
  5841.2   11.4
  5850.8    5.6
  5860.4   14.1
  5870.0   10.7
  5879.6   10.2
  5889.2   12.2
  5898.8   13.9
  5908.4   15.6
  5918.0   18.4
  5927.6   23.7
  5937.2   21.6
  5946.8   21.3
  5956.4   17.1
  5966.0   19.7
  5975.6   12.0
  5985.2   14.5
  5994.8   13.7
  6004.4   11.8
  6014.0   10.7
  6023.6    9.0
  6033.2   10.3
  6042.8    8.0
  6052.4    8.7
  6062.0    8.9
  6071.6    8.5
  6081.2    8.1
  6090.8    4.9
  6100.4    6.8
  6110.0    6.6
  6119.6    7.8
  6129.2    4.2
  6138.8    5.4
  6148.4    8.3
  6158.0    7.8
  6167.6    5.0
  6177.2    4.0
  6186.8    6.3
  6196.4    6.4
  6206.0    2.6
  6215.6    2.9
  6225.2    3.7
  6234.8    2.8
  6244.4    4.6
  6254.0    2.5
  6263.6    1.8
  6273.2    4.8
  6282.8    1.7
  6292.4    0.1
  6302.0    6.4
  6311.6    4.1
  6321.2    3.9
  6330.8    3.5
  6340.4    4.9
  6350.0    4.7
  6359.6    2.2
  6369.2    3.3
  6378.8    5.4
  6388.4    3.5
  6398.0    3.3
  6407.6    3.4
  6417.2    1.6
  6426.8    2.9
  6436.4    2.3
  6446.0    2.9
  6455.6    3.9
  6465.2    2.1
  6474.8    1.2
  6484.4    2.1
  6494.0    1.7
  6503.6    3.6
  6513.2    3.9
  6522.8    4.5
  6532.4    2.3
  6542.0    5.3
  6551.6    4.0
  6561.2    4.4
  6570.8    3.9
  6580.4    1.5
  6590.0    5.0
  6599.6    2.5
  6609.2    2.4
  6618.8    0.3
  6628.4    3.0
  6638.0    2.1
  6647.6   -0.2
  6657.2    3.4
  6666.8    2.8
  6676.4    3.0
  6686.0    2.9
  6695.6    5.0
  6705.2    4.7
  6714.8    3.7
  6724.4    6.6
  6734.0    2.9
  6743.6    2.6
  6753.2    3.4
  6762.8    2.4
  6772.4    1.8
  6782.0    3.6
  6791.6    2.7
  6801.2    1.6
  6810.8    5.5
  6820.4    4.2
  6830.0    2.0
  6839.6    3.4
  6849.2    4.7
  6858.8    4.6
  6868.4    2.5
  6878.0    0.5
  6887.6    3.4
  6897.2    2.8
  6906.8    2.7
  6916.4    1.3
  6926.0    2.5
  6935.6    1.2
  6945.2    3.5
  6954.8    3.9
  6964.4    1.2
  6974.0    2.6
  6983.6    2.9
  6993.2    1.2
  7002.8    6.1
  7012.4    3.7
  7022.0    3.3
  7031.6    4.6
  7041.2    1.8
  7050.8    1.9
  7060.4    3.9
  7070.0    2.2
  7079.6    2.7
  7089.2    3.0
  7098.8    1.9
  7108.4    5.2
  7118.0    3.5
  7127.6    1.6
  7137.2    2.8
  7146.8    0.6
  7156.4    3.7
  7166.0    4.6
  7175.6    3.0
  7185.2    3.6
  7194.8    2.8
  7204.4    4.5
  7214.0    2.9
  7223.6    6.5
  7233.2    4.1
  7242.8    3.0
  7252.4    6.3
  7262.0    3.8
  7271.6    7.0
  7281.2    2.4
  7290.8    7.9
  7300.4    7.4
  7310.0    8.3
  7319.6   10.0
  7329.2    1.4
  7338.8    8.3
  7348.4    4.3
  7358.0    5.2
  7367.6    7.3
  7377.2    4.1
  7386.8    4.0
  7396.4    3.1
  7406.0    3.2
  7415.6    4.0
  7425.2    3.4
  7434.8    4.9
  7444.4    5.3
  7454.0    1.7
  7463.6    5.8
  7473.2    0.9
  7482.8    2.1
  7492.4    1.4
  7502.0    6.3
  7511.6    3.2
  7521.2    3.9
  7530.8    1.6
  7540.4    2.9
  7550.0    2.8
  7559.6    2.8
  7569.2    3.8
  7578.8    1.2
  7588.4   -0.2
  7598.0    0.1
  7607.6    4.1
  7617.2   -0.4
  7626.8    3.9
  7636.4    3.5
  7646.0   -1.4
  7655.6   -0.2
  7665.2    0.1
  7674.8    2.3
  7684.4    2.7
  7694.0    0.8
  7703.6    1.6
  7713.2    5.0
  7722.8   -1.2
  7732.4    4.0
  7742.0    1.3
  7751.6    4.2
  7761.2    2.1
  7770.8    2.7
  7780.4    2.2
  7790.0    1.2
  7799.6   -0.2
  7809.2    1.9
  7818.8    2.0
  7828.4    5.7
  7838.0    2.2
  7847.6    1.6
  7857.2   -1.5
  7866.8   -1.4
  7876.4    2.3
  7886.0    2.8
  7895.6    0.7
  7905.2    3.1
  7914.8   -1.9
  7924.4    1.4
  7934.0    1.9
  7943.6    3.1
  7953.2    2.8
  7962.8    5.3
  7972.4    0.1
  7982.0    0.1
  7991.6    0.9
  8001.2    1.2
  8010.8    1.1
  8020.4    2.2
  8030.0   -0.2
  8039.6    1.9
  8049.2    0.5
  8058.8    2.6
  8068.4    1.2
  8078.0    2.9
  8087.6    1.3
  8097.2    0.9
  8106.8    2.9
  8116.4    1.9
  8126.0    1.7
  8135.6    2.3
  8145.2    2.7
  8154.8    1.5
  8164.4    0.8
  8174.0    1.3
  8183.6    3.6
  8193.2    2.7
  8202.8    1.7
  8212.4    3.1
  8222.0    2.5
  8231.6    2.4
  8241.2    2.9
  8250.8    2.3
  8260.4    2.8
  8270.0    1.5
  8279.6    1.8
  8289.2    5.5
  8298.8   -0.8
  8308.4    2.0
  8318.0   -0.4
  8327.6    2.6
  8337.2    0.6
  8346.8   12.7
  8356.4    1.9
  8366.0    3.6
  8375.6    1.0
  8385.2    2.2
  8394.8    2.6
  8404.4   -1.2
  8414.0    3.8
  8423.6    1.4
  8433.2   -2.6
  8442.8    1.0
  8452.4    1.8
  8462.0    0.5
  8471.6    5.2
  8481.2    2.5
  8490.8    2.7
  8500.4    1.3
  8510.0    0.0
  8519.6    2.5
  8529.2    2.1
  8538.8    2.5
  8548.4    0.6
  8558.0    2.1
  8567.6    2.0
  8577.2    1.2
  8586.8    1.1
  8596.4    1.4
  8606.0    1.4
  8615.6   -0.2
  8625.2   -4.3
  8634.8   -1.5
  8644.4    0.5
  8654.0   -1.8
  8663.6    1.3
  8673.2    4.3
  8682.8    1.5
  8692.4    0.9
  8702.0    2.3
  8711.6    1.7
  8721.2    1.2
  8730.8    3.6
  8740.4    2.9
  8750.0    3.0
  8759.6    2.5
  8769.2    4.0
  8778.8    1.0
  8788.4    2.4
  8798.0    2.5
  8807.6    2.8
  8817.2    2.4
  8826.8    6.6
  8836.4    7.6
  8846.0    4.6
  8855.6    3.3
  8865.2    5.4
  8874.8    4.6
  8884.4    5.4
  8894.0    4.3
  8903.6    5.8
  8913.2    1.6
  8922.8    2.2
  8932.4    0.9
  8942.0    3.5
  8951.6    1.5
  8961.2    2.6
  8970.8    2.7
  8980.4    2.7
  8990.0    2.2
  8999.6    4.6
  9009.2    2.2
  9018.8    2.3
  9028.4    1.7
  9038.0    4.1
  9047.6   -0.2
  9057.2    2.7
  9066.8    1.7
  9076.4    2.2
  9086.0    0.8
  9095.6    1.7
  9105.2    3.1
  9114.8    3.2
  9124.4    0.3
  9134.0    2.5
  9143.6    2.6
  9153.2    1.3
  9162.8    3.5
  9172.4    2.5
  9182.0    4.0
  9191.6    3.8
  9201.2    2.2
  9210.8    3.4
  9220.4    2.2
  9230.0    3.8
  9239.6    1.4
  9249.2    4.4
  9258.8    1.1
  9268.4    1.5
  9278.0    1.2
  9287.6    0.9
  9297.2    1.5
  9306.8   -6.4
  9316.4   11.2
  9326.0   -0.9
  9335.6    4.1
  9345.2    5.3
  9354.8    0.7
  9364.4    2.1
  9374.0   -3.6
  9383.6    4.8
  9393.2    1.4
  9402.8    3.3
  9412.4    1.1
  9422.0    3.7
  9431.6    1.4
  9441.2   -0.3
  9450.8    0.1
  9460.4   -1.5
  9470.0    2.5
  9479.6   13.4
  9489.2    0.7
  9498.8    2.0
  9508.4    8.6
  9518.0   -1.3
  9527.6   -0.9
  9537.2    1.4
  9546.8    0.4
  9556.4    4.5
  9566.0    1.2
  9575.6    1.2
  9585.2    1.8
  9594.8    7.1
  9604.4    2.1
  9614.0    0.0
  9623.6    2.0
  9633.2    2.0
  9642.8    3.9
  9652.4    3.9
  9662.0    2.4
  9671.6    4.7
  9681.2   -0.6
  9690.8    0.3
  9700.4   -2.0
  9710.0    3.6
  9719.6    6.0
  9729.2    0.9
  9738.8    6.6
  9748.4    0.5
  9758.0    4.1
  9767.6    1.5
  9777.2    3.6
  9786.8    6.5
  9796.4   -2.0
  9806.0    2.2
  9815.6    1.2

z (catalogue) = 2.828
